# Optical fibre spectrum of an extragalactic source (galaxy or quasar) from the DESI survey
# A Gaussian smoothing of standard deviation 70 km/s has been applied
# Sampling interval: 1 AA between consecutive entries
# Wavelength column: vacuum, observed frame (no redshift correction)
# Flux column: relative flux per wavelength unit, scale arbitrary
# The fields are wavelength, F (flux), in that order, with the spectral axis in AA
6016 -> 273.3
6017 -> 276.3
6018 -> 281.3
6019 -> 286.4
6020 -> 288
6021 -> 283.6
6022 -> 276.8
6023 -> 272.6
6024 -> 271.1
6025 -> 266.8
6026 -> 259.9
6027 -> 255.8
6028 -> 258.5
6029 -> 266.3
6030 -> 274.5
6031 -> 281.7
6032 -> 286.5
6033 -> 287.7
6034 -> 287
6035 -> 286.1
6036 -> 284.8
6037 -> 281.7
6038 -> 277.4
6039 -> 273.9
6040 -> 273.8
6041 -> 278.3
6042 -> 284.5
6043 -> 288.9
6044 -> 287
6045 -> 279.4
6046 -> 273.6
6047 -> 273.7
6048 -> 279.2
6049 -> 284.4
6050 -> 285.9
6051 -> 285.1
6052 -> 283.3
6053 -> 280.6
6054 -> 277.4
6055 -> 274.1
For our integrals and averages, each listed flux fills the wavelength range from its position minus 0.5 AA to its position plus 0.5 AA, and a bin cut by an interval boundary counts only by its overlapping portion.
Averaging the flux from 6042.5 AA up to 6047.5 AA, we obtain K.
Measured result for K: 281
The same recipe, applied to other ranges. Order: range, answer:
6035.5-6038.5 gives 281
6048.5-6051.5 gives 285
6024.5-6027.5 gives 261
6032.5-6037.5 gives 285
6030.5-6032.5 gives 284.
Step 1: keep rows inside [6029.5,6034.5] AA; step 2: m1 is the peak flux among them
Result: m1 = 287.7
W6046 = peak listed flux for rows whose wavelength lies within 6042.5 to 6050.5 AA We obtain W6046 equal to 288.9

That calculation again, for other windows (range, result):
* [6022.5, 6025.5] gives 272.6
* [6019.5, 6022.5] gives 288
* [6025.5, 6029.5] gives 266.3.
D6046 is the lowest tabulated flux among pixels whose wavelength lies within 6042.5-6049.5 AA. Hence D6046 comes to 273.6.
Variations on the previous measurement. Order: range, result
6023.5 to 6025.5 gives 266.8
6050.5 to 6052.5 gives 283.3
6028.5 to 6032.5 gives 266.3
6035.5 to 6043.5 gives 273.8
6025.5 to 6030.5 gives 255.8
